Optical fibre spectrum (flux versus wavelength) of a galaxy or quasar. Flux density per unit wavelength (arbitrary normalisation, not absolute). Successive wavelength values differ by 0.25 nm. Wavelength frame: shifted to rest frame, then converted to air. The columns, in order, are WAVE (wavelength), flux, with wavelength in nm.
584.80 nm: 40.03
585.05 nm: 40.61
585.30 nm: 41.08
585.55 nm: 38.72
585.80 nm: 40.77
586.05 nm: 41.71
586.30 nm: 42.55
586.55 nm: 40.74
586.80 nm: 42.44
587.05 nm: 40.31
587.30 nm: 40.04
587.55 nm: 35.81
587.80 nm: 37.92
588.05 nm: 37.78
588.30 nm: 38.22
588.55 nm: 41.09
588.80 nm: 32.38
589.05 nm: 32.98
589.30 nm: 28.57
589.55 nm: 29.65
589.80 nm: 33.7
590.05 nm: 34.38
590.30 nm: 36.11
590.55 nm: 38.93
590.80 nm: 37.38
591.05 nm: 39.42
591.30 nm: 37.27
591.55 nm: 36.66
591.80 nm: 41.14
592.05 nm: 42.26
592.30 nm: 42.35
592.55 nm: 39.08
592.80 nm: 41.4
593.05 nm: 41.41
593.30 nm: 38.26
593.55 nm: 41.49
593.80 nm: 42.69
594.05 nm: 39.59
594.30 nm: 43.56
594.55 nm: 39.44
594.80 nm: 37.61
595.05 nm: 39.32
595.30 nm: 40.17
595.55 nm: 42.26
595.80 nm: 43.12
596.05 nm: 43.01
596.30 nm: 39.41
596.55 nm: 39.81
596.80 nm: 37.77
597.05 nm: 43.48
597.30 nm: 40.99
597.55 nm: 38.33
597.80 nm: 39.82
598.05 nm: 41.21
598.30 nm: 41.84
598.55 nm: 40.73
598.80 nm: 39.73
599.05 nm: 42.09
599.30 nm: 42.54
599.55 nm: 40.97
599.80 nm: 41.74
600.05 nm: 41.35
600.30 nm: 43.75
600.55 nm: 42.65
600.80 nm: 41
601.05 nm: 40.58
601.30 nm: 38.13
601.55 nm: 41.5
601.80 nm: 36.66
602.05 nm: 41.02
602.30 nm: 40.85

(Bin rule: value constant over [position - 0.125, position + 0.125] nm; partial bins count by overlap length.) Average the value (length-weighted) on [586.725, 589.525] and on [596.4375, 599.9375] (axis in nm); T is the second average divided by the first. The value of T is 1.11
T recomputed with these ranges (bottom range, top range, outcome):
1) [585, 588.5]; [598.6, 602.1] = 1.03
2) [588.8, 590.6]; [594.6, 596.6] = 1.22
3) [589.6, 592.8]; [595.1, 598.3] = 1.07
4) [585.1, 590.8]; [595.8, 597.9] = 1.08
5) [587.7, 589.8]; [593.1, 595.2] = 1.16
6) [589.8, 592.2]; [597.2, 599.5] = 1.07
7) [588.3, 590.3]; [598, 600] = 1.23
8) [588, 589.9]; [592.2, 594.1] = 1.19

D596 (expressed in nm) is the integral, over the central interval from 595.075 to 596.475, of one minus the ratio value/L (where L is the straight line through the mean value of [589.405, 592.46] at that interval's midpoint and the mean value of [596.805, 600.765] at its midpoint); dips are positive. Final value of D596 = -0.06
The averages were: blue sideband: 37.4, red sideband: 41.3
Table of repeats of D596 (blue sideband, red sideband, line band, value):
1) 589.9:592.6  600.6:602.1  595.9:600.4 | -0.18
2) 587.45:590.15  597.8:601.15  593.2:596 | -0.17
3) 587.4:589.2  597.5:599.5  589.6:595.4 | -0.12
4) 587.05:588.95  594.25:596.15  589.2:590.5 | 0.19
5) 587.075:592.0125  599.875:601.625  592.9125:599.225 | -0.23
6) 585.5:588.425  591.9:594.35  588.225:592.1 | 0.42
